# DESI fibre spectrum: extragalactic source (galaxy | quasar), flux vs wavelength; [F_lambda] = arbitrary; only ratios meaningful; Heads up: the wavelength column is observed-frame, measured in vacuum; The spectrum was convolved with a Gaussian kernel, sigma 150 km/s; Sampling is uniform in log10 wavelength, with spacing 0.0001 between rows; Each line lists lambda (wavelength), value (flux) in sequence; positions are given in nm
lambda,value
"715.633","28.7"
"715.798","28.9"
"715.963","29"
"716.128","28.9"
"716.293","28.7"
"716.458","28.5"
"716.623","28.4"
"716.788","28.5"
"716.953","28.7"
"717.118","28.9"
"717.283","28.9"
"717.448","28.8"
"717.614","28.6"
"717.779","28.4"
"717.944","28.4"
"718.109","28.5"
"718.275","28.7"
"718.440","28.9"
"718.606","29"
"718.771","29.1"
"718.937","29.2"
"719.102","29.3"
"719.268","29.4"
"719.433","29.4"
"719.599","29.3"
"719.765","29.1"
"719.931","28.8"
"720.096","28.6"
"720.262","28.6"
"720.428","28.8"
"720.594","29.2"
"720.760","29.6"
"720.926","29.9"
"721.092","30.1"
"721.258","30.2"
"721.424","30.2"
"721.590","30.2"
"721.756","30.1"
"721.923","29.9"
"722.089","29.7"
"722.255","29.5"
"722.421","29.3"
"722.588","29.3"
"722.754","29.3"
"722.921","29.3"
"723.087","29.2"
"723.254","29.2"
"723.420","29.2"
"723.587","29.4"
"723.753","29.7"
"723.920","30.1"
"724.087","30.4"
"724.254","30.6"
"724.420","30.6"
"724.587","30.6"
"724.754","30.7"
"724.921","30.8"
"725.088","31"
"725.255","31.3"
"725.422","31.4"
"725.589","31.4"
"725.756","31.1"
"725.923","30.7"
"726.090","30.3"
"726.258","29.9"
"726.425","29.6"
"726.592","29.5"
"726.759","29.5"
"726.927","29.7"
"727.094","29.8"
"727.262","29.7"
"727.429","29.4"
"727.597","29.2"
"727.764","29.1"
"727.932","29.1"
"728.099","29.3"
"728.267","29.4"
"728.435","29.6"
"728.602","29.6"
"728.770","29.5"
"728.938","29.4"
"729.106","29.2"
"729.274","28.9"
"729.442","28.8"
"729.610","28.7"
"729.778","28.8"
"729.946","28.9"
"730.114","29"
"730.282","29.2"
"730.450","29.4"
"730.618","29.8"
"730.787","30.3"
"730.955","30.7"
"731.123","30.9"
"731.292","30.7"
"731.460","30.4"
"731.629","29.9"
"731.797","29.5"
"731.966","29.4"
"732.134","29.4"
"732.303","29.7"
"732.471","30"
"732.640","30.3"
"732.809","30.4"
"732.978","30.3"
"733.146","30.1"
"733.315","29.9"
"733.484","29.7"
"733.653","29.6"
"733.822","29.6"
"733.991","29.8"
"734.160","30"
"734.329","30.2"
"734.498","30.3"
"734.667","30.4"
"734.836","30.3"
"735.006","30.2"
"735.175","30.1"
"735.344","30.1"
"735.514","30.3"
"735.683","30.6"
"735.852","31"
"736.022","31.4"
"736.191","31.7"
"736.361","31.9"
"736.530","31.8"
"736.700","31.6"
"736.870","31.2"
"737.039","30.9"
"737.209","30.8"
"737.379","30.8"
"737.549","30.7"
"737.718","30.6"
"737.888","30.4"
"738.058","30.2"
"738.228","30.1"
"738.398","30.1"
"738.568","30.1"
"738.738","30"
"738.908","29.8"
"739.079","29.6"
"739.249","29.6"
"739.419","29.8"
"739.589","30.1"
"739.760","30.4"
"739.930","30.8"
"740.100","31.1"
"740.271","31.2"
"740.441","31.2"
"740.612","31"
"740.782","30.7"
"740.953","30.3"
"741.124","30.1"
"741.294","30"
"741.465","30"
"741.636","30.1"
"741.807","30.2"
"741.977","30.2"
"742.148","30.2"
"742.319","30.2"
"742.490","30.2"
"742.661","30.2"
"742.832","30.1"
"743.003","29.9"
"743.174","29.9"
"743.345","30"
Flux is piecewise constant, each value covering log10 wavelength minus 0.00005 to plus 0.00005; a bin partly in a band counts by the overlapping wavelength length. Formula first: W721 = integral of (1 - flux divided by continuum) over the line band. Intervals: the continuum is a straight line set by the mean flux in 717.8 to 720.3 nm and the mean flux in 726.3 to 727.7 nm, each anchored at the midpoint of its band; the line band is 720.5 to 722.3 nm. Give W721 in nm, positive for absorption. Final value -0.046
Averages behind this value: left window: 29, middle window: 29.9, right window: 29.6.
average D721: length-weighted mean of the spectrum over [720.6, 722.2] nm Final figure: 29.9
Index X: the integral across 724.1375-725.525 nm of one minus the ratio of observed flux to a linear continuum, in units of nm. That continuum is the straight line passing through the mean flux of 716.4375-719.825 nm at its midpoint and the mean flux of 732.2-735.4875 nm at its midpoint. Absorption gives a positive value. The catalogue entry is -0.07 nm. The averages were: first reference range 28.9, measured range 30.9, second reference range 30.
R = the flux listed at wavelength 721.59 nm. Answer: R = 30.2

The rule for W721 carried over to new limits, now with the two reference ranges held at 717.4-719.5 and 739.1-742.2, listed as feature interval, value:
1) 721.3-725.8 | -0.14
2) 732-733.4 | -0.01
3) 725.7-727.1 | -0.03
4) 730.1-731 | 0.00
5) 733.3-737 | -0.07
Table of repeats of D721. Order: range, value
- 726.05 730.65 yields 29.4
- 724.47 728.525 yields 30.1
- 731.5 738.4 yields 30.4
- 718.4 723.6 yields 29.4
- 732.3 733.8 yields 30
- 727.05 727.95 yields 29.4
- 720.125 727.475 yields 29.9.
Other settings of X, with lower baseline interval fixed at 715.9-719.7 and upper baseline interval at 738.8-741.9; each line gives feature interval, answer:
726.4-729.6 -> 0.02 nm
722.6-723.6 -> 0.00 nm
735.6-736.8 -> -0.05 nm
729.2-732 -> 0.01 nm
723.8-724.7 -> -0.04 nm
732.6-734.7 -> -0.01 nm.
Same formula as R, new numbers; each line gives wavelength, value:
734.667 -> 30.4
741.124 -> 30.1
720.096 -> 28.6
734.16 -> 30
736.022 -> 31.4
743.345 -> 30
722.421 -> 29.3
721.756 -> 30.1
